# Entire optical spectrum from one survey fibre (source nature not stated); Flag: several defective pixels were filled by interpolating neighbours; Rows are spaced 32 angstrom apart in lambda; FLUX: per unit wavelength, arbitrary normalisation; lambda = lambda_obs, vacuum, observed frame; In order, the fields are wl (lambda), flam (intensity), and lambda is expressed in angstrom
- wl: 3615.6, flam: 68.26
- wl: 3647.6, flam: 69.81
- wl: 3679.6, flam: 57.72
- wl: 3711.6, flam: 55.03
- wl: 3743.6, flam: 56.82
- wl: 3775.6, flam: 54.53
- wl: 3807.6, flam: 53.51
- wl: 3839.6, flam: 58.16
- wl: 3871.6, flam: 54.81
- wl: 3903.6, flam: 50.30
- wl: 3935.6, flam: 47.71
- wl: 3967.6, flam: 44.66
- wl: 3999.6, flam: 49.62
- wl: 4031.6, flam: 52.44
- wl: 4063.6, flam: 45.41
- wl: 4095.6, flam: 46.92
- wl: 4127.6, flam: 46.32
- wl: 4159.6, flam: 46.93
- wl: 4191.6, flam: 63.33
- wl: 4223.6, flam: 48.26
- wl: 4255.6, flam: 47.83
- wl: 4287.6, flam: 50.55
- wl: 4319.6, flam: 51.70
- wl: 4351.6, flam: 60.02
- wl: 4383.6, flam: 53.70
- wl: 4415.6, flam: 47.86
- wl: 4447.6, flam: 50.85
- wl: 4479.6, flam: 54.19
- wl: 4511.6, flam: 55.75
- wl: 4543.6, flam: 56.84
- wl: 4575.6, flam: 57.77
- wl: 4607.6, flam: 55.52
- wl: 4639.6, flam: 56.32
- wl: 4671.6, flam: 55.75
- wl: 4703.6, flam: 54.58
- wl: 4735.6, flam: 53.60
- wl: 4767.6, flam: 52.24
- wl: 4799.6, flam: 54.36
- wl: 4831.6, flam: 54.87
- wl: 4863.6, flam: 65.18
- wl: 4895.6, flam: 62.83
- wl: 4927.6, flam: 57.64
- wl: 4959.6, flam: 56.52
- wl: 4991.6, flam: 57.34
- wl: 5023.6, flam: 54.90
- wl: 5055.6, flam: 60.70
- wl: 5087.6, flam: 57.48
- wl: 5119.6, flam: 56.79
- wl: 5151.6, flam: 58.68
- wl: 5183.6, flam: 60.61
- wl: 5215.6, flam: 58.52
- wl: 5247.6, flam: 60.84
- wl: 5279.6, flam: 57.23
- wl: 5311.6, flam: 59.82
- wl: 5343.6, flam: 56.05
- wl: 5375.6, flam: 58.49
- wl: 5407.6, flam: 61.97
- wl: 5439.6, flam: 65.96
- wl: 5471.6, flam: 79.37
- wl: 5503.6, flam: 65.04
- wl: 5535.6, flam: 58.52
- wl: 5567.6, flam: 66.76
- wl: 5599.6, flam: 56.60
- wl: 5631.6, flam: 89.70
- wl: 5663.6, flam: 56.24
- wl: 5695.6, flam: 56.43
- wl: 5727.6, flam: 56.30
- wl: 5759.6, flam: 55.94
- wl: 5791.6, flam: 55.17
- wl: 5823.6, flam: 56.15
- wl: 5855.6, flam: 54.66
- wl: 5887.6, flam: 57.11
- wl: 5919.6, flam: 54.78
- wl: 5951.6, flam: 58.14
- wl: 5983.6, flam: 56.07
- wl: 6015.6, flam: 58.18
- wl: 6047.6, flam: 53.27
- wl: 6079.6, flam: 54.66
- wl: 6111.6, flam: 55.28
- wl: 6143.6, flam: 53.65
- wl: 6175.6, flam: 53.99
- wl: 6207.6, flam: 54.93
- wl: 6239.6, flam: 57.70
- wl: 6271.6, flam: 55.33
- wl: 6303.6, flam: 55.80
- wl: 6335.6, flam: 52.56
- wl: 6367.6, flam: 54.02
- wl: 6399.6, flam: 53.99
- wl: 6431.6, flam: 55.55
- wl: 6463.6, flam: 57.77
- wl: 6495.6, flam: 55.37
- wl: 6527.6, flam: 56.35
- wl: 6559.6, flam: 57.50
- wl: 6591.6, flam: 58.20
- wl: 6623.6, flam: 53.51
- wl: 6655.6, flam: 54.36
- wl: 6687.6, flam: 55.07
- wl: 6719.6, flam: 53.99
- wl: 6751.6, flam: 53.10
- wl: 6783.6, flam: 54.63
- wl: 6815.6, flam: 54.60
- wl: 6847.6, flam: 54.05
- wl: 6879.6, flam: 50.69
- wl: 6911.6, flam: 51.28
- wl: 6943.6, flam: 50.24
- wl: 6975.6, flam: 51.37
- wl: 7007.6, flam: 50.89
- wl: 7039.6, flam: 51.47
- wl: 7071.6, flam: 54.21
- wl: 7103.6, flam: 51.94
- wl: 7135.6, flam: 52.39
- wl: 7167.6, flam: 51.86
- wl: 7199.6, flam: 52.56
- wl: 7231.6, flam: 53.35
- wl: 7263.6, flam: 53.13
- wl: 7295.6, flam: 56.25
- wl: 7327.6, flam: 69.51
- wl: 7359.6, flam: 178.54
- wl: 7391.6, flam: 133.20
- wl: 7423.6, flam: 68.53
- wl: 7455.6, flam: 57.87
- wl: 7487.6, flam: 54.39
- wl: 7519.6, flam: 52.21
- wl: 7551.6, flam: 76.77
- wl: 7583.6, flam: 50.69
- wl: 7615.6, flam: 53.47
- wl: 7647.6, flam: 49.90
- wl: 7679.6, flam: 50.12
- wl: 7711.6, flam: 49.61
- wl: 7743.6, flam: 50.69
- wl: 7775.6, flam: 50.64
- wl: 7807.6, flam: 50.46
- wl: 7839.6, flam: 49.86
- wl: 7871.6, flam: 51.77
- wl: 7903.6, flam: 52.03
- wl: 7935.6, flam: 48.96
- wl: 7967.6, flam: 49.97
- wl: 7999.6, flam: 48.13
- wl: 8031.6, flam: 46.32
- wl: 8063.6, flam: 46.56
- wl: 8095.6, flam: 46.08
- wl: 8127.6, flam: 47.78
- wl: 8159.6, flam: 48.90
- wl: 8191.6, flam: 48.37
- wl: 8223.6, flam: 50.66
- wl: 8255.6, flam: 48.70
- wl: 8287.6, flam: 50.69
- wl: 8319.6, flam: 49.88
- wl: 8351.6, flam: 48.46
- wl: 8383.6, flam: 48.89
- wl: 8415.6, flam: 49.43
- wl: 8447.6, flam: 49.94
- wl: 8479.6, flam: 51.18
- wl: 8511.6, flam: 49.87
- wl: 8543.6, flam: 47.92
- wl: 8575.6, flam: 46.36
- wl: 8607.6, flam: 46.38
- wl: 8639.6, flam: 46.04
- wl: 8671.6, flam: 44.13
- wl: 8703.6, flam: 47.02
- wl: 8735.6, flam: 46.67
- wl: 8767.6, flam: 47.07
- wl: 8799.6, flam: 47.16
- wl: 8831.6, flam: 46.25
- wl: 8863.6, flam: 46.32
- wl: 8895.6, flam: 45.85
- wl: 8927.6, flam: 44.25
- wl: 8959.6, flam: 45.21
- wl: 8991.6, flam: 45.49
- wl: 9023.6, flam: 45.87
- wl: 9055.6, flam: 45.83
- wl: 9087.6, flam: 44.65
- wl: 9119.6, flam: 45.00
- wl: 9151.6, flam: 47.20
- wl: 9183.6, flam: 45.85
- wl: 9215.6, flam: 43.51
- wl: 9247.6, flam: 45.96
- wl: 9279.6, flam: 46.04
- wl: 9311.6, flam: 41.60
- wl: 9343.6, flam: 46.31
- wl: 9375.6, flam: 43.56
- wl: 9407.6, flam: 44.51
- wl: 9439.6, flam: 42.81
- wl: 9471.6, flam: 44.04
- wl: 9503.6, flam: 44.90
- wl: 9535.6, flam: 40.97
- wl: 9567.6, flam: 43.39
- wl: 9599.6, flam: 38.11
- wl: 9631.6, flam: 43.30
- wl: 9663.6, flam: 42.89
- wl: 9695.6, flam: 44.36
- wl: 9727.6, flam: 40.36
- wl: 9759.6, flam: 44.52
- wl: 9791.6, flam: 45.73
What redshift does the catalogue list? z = 0.12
